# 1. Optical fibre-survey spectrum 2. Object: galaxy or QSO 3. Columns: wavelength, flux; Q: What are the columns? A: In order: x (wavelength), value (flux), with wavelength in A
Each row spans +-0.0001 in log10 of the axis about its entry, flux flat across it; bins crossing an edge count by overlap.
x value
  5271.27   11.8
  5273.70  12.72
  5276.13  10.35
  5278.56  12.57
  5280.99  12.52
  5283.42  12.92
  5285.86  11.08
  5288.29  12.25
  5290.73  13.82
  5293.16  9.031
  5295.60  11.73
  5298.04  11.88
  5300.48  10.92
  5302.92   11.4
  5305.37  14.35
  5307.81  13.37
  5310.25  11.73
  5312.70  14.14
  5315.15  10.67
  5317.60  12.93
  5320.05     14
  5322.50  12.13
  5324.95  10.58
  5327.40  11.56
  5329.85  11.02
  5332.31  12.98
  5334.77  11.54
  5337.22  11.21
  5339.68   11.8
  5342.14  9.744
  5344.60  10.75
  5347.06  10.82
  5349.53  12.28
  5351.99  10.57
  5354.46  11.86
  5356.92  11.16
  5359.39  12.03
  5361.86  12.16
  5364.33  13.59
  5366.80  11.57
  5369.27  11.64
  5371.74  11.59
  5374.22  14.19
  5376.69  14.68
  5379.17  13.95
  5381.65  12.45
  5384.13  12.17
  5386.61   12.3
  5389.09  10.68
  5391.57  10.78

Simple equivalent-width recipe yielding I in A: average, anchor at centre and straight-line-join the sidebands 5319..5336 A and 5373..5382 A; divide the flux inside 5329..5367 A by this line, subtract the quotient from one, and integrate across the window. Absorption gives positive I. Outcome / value 3.6 A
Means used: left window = 12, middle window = 11.6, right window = 14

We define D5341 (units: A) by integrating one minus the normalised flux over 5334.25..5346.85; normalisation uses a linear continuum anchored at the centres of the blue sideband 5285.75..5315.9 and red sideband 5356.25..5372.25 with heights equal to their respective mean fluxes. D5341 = 1.1 A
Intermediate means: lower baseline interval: 12.1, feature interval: 11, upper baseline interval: 12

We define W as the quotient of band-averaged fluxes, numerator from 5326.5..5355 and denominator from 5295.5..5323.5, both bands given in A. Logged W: 0.9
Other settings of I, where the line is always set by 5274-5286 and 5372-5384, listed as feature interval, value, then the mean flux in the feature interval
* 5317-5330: 0.60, 12.1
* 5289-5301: 0.69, 11.5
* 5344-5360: 2.13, 11.3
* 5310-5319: 0.05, 12.5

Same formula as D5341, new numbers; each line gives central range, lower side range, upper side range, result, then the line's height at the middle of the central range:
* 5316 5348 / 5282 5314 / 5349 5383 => 1.79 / 12.3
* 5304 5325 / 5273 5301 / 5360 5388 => -1.14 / 12.1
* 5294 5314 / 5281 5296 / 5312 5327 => -0.46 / 12.1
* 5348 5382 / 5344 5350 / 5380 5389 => -2.09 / 11.7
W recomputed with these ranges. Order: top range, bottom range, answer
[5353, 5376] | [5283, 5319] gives 1.01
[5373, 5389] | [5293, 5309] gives 1.09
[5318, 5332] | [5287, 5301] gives 1.03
